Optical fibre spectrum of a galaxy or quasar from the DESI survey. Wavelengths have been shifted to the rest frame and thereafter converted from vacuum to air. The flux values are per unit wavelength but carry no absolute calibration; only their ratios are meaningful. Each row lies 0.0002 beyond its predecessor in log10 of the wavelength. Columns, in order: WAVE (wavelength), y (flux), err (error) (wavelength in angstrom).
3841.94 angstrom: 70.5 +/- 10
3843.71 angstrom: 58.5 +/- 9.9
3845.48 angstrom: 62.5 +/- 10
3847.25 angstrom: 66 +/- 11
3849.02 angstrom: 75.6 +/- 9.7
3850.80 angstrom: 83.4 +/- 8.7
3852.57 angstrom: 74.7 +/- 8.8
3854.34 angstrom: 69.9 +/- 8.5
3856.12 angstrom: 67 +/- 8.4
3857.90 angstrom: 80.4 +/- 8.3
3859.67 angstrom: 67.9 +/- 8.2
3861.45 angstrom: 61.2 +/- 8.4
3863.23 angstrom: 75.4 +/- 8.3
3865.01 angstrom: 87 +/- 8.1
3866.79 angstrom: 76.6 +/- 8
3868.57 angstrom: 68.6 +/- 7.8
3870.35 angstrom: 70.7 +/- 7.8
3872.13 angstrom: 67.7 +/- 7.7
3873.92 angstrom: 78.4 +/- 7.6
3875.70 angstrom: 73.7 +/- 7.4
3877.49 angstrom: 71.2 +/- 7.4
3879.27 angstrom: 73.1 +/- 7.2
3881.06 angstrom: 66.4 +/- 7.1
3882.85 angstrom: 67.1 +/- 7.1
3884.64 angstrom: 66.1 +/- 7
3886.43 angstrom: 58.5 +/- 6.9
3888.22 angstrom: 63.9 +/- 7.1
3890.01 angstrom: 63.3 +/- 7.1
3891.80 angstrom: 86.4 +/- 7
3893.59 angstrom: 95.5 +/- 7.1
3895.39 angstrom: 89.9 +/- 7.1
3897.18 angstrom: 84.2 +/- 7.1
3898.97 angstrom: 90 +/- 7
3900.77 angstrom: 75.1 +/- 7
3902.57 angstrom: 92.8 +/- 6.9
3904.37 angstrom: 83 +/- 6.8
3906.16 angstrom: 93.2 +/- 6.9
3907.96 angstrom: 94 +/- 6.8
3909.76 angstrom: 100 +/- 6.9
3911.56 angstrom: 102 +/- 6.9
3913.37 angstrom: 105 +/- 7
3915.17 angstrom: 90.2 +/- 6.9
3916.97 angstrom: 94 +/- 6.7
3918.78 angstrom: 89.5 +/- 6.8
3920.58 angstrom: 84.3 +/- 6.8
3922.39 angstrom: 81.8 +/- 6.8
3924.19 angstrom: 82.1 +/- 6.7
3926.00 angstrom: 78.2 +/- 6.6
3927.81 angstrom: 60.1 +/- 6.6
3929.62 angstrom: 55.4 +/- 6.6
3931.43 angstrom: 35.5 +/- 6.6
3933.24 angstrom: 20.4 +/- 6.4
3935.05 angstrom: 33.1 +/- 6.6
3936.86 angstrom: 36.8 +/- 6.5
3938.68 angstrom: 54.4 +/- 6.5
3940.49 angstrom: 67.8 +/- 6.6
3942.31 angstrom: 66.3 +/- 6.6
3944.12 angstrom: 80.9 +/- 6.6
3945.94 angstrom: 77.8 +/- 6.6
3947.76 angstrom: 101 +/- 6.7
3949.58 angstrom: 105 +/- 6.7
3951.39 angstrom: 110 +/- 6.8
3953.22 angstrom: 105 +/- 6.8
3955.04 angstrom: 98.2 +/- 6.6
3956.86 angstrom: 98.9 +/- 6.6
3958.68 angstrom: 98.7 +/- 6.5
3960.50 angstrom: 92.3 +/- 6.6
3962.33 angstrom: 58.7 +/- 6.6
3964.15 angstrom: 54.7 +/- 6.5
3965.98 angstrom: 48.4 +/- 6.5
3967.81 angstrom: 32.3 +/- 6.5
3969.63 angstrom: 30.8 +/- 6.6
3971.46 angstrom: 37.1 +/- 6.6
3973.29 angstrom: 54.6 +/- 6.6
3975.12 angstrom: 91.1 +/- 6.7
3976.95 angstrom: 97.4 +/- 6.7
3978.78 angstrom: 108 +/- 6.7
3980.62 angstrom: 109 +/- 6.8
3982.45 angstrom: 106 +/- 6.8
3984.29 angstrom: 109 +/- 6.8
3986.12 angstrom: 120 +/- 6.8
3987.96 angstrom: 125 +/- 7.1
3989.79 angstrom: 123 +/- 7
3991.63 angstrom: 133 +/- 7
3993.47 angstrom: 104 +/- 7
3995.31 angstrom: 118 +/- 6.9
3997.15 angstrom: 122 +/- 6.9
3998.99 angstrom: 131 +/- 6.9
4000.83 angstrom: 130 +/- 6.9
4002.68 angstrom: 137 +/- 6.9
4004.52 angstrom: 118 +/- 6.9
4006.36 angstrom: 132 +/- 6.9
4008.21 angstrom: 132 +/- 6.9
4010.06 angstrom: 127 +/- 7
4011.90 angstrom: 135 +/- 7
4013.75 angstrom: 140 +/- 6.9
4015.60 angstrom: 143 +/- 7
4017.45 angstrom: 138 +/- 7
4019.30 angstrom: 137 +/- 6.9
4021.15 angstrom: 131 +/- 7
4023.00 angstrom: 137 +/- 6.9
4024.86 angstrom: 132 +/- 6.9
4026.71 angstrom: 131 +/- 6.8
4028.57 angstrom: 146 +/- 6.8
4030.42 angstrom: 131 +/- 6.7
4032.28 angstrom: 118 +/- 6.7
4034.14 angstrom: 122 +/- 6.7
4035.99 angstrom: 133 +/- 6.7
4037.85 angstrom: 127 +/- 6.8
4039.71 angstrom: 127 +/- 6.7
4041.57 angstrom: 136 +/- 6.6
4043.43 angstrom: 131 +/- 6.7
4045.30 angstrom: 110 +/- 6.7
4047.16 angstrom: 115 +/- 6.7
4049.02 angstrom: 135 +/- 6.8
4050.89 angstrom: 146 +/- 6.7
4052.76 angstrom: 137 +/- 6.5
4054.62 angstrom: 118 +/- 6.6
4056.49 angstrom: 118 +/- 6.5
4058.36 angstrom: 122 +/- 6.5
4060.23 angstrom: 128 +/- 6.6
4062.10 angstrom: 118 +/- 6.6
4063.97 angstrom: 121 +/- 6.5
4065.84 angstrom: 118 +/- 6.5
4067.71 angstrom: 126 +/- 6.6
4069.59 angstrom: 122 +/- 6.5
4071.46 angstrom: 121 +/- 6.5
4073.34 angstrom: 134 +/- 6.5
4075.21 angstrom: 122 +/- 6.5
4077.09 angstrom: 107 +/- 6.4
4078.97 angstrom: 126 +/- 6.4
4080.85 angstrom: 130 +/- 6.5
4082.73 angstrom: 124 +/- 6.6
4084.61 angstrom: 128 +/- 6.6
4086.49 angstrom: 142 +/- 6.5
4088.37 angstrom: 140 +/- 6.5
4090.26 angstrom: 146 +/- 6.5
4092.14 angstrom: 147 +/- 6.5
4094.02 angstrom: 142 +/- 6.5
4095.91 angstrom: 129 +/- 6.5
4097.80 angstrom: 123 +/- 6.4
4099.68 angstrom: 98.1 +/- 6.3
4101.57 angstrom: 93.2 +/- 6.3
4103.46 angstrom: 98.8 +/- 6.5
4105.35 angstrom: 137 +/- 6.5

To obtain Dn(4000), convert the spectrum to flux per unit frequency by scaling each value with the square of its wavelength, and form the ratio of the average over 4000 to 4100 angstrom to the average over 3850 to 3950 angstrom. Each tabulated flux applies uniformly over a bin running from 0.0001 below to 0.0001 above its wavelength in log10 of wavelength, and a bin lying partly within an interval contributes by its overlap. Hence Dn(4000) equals 1.9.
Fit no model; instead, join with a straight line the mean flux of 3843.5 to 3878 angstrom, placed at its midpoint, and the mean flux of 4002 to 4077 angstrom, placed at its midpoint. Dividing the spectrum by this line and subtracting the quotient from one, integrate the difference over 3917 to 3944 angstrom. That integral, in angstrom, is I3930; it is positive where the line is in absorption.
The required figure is 9.1 angstrom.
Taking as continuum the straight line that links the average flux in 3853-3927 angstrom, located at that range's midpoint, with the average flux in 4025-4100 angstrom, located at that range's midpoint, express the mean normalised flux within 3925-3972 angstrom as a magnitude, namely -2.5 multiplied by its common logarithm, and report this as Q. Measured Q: 0.39 mag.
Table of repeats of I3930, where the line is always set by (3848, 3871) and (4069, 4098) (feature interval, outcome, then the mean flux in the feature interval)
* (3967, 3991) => 3.6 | 88.8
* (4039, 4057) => -0.9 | 128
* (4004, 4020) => -3.1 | 134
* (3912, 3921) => -0.6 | 93.5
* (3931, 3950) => 6.7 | 61.3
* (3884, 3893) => 1.4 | 68.7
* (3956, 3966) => 2.2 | 77.6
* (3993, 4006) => -1.7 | 124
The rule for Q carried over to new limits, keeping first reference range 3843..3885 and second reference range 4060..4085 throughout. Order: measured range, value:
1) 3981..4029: -0.20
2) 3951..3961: -0.07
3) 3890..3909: -0.09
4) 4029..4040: -0.12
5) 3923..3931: 0.27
